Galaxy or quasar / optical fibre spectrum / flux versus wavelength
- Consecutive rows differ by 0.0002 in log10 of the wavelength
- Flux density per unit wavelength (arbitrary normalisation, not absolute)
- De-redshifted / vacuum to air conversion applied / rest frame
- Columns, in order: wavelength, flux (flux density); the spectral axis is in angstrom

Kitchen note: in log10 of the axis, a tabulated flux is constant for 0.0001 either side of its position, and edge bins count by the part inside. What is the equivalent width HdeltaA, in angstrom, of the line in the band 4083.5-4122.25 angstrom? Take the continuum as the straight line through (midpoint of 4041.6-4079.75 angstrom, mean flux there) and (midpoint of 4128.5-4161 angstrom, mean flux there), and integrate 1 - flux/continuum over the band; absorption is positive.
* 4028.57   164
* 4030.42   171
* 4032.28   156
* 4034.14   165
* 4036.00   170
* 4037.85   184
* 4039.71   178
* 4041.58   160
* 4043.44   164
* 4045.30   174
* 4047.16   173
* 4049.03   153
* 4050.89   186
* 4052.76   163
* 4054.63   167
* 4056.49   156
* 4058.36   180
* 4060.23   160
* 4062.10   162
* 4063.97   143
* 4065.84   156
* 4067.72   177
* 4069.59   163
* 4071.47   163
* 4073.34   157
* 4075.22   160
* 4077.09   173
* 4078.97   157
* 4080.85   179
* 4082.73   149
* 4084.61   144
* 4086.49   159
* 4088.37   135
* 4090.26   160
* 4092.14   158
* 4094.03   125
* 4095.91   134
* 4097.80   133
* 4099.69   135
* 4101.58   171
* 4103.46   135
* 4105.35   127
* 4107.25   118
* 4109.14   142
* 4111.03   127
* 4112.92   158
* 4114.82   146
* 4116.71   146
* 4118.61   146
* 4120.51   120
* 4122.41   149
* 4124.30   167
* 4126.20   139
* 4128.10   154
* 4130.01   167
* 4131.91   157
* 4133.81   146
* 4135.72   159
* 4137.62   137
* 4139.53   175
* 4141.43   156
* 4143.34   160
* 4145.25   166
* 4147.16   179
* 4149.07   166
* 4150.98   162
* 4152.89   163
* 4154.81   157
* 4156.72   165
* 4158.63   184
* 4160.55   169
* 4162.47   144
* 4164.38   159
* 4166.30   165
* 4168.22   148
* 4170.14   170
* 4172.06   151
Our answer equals 5.3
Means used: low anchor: 164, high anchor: 163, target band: 141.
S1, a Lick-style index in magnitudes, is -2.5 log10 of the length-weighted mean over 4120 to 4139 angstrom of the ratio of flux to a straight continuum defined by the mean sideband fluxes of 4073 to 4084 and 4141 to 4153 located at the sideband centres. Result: 0.094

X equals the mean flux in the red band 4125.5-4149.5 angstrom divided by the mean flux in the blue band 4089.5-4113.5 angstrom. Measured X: 1.13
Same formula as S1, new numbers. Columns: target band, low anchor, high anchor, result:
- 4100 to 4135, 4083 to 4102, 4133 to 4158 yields 0.054 mag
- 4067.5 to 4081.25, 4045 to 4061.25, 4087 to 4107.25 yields -0.072 mag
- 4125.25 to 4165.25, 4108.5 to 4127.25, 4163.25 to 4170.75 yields -0.051 mag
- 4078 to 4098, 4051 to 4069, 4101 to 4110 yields -0.011 mag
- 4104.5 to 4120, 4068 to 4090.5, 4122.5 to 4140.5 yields 0.136 mag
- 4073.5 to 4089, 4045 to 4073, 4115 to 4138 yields 0.015 mag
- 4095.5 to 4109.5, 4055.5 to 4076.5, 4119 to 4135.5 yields 0.135 mag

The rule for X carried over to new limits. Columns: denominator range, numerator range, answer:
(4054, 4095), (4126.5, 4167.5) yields 1.02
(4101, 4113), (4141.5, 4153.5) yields 1.20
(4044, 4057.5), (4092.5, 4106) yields 0.83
